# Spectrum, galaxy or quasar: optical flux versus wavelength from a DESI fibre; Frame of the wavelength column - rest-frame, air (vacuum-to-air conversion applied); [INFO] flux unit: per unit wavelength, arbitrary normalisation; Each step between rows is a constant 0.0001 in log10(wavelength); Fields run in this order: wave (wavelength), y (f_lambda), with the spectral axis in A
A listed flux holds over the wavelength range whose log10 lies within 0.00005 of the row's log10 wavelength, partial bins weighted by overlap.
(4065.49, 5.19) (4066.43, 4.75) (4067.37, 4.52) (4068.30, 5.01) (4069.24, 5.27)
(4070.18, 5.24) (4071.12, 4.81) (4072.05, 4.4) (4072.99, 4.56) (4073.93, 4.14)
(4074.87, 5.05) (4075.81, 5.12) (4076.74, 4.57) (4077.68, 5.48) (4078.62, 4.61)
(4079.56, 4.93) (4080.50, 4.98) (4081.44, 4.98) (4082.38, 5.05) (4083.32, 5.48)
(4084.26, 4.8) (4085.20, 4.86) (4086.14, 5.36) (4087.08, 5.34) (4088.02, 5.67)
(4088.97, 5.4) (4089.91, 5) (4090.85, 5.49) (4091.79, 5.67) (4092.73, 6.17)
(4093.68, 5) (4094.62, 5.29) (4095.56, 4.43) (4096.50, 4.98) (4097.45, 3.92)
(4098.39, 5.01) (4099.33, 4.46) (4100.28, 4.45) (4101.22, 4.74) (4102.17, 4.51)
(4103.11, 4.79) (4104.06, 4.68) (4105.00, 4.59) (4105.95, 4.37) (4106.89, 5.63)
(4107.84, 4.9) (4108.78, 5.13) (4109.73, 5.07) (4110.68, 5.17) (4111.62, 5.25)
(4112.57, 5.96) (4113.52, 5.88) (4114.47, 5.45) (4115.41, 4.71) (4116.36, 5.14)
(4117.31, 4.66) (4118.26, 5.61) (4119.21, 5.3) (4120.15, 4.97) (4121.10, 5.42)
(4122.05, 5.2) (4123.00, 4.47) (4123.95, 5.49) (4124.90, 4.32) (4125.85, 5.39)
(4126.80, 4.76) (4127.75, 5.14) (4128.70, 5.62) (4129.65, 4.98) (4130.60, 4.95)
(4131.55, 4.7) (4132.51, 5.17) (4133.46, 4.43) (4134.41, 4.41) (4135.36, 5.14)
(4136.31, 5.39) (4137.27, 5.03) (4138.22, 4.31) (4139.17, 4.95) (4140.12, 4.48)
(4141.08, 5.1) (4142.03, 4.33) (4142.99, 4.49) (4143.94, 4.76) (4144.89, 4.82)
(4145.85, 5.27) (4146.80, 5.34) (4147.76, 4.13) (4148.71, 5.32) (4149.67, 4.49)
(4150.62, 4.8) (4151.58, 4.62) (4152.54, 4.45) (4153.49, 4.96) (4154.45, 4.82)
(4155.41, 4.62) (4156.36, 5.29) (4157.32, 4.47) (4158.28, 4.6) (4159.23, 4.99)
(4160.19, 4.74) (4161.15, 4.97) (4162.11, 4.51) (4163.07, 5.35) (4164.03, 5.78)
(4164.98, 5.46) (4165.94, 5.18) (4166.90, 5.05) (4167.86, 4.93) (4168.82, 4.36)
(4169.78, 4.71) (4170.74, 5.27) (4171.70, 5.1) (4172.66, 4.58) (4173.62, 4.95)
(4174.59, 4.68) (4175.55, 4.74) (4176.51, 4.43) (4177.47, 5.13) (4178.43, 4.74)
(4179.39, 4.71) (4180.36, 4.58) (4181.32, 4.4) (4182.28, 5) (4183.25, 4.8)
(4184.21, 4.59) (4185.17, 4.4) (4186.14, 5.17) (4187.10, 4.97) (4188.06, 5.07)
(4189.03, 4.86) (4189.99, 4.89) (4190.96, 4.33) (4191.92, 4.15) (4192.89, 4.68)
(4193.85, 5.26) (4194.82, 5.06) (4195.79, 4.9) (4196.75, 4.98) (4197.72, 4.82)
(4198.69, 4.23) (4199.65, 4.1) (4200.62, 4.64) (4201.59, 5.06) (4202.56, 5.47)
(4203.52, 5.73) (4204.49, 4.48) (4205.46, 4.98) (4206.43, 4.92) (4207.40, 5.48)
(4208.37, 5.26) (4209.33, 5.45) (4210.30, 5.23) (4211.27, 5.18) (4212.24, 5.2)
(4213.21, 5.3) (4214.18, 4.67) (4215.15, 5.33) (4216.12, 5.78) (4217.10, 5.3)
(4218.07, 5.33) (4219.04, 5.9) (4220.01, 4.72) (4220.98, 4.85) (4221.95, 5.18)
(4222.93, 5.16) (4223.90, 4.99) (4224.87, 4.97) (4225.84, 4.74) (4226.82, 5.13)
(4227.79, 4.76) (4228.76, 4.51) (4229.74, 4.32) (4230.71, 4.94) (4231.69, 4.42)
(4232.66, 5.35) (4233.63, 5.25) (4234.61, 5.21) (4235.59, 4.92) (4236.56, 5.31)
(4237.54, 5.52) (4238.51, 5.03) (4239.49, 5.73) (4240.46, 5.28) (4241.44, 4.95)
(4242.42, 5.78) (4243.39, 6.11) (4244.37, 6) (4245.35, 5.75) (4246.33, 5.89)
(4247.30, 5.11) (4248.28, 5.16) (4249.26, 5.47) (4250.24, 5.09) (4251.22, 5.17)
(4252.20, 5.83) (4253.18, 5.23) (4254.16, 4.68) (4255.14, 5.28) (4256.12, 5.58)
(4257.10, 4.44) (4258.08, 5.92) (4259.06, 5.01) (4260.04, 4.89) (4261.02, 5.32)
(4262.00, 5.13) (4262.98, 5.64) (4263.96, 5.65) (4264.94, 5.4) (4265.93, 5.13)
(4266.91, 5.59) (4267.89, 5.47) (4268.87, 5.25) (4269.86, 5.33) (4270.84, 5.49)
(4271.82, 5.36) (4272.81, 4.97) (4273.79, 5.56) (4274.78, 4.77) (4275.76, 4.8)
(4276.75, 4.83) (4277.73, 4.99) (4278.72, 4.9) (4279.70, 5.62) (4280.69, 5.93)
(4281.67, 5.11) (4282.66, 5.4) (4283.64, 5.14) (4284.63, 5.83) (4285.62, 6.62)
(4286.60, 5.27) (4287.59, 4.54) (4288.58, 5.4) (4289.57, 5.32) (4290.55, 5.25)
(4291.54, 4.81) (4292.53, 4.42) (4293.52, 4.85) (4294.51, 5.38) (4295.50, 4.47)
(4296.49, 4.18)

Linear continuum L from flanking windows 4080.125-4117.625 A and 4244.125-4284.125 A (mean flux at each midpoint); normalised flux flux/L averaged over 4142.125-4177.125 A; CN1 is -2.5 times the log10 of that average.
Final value 0.063 mag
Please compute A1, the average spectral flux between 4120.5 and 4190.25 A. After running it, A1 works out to 4.87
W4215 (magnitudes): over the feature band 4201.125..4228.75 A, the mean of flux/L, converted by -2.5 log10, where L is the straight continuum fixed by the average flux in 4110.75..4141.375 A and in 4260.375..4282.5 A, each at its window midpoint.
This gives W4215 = 0.01 mag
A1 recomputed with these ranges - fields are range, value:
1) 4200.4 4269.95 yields 5.23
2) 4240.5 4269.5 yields 5.37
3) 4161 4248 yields 5.03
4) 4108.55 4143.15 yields 5.03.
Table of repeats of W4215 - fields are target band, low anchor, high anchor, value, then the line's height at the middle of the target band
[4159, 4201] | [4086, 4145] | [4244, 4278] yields 0.07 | 5.13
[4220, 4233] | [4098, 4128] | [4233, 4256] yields 0.10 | 5.33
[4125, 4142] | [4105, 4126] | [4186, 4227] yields 0.05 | 5.12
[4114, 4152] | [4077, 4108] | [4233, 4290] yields 0.03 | 5.08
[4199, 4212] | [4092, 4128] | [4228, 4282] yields 0.02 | 5.18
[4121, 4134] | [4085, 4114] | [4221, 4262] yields 0.02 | 5.1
